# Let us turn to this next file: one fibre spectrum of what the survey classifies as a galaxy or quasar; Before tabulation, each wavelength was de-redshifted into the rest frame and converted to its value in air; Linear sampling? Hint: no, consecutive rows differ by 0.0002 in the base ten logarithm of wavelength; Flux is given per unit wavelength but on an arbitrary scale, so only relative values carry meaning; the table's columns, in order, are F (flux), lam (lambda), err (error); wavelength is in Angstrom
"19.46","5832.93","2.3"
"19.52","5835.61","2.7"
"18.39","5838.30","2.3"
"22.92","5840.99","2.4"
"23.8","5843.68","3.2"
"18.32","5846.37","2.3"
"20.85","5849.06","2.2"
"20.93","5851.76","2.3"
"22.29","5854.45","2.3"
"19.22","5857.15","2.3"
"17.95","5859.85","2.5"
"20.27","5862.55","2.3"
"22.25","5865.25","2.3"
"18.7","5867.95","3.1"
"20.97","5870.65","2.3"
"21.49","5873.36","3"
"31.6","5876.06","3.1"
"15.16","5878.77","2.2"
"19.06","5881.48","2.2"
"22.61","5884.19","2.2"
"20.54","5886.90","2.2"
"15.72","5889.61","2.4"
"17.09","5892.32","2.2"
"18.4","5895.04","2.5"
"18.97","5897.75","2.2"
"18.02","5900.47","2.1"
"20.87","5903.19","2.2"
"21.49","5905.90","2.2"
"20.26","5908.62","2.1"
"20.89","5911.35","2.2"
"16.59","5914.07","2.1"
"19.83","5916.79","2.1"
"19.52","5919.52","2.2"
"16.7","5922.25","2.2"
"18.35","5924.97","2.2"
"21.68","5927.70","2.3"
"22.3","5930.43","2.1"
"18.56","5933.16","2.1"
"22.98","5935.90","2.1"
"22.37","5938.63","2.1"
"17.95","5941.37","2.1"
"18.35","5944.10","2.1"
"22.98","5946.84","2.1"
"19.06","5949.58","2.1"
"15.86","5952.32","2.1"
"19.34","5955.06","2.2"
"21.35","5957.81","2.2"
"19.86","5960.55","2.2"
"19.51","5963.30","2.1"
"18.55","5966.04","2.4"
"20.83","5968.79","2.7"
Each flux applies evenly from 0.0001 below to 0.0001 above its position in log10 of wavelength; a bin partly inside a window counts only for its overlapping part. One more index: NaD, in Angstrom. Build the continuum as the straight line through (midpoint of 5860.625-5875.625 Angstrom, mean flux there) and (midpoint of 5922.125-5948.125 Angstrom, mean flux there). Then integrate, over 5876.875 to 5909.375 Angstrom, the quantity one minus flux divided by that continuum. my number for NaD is 2.7 Angstrom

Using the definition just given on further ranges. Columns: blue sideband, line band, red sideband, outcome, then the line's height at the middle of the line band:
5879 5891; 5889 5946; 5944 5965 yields -0.4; 19.3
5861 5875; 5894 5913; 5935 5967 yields 0.6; 20.5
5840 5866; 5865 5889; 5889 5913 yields -1.4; 20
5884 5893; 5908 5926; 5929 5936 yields 1.2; 20.2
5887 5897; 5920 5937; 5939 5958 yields -1.2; 18.7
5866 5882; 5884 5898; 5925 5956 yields 1.6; 21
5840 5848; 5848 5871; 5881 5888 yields 1.1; 21.4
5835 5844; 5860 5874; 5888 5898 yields -0.9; 19.2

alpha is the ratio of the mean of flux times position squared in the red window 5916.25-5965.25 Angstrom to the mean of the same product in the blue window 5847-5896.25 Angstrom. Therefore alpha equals 1.00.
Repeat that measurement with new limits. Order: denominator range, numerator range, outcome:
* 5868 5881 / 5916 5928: 0.89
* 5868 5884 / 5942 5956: 0.91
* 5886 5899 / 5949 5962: 1.08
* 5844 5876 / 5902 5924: 0.95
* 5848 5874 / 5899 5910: 1.00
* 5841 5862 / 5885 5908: 0.94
